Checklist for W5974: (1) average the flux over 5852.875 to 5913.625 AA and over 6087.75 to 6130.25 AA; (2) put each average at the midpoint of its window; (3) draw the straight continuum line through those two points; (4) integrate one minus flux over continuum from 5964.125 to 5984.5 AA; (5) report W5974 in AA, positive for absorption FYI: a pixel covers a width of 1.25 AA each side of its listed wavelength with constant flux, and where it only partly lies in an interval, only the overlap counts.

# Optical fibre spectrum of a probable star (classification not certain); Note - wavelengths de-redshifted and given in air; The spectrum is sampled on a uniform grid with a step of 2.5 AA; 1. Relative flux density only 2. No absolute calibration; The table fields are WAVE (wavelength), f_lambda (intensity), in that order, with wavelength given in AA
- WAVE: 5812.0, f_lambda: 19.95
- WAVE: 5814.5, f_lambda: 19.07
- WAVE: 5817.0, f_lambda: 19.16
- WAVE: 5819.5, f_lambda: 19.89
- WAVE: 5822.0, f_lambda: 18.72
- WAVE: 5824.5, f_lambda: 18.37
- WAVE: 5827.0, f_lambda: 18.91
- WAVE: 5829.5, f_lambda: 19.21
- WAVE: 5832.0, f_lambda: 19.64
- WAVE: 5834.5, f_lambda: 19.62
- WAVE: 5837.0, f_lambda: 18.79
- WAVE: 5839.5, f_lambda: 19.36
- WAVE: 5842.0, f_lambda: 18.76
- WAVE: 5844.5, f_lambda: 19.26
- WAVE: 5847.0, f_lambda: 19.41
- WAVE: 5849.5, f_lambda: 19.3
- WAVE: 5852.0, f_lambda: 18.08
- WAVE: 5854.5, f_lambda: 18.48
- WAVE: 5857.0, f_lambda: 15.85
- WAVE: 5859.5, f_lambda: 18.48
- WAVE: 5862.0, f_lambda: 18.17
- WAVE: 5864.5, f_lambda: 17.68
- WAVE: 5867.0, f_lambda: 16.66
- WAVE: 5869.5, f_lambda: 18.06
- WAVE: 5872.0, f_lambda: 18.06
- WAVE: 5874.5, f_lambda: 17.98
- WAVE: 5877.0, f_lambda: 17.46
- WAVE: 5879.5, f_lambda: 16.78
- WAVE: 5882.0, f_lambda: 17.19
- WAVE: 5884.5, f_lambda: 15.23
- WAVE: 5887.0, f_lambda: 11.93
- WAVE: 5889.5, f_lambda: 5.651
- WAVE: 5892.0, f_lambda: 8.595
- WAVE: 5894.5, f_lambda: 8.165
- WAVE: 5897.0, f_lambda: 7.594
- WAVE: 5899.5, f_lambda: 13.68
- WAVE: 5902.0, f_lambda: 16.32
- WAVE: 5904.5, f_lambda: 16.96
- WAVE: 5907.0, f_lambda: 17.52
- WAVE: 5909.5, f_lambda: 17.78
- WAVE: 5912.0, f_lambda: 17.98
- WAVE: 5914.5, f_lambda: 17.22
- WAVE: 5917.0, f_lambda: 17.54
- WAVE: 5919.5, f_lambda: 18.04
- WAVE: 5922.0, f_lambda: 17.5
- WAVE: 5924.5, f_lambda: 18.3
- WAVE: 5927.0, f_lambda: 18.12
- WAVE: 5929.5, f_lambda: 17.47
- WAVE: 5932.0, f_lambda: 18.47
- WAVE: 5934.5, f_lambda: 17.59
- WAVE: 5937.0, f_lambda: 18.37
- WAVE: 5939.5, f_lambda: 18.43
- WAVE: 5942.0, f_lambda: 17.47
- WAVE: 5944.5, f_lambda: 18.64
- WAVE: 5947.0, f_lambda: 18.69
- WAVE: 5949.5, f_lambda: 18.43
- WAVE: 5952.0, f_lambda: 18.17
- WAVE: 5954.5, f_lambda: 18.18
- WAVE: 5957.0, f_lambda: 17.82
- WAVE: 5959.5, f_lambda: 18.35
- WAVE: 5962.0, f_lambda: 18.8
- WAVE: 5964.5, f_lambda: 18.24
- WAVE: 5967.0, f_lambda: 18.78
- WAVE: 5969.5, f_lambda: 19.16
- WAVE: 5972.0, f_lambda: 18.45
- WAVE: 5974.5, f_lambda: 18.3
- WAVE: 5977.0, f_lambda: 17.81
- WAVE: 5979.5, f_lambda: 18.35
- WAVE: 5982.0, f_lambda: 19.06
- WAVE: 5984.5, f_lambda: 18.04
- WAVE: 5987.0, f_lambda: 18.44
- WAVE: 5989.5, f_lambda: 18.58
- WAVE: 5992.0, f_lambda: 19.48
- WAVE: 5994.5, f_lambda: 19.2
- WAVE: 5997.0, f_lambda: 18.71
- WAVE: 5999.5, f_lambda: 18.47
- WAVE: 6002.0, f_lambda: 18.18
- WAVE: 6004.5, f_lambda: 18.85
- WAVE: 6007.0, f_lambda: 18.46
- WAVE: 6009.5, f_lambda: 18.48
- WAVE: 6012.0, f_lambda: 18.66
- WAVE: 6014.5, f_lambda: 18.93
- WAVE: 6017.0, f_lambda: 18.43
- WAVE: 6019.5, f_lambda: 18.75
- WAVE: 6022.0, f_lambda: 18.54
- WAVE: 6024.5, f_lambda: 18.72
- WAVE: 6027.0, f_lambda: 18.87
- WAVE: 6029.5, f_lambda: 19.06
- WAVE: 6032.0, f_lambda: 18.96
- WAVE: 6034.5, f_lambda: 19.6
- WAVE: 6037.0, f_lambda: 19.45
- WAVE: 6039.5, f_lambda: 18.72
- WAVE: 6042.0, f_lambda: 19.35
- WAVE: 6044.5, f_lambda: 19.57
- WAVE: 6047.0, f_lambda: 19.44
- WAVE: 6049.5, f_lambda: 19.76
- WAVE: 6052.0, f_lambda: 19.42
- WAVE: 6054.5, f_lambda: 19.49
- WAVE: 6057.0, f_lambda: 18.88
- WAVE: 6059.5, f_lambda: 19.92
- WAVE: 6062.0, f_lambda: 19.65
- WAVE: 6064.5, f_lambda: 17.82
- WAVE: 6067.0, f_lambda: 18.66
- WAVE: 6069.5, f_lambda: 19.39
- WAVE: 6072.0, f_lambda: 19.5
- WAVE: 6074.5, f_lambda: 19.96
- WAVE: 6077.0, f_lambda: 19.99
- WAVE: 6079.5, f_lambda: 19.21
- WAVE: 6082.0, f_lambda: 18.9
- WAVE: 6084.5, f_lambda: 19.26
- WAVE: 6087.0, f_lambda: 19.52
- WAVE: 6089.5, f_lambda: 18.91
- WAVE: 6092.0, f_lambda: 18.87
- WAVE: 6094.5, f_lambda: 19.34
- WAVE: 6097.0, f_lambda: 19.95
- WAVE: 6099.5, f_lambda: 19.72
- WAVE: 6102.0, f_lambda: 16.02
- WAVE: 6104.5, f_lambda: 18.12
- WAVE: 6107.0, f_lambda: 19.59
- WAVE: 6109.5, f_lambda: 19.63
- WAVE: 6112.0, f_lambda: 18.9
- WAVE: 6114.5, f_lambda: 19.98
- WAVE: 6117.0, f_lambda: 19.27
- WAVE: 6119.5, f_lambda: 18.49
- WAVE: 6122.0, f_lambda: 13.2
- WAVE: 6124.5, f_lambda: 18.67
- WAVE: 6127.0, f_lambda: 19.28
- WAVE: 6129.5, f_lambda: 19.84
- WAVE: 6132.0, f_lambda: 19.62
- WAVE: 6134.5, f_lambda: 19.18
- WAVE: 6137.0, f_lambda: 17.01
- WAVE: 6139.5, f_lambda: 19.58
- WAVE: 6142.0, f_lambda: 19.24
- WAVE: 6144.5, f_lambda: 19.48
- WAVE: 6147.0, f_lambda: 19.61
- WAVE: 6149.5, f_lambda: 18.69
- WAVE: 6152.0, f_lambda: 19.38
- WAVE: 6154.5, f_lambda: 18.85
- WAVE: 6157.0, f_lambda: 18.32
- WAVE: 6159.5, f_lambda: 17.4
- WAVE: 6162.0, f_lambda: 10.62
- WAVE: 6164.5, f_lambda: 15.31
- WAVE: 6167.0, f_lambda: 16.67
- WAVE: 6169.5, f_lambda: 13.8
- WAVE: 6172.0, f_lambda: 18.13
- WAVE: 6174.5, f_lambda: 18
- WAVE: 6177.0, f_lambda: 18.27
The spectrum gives -2.2 AA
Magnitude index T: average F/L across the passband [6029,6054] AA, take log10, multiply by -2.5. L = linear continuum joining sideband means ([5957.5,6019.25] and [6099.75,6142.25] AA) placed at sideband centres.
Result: -0.04 mag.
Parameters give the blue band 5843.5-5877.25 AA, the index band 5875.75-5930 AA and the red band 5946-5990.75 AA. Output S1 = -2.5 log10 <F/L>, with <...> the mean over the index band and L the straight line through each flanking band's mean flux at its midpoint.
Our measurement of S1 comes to 0.20 mag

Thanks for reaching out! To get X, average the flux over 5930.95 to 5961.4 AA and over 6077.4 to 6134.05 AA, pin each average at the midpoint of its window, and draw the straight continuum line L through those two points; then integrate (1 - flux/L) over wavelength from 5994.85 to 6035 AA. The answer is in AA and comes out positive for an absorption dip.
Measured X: -0.5 AA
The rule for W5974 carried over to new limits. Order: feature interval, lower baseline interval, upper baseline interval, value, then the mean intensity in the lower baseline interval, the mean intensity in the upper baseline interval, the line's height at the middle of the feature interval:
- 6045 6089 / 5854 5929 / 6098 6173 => -4.8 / 15.8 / 18.1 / 17.4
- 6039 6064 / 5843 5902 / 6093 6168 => -2.7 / 15.6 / 18.3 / 17.5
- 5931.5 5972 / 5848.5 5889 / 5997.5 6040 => -0.8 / 17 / 18.8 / 18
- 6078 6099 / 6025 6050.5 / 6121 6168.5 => -0.7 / 19.3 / 17.9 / 18.6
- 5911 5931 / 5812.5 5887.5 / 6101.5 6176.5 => 0.4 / 18.2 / 18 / 18.2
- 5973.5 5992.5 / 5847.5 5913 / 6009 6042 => -0.6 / 15.6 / 18.9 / 17.9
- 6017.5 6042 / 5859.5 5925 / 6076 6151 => -1.8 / 15.6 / 18.9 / 17.6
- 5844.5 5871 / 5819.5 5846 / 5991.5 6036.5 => 1.4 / 19.1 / 18.8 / 19.1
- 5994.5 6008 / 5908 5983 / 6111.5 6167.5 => -0.3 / 18.2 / 18.1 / 18.2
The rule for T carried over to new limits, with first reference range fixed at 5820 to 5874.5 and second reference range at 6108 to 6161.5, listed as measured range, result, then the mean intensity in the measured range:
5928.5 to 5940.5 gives 0.03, 18.1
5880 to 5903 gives 0.50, 11.7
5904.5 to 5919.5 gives 0.06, 17.6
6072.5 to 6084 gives -0.05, 19.5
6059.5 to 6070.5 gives -0.02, 19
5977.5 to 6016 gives 0.00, 18.6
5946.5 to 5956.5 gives 0.02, 18.3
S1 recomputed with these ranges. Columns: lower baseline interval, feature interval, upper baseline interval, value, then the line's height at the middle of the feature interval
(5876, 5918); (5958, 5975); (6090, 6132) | -0.181 mag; 15.7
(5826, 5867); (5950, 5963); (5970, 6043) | 0.025 mag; 18.7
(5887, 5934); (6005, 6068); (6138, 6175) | -0.164 mag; 16.3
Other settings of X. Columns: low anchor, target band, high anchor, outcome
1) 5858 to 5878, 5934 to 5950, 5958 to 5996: 0.08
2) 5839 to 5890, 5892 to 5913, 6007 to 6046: 4.17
